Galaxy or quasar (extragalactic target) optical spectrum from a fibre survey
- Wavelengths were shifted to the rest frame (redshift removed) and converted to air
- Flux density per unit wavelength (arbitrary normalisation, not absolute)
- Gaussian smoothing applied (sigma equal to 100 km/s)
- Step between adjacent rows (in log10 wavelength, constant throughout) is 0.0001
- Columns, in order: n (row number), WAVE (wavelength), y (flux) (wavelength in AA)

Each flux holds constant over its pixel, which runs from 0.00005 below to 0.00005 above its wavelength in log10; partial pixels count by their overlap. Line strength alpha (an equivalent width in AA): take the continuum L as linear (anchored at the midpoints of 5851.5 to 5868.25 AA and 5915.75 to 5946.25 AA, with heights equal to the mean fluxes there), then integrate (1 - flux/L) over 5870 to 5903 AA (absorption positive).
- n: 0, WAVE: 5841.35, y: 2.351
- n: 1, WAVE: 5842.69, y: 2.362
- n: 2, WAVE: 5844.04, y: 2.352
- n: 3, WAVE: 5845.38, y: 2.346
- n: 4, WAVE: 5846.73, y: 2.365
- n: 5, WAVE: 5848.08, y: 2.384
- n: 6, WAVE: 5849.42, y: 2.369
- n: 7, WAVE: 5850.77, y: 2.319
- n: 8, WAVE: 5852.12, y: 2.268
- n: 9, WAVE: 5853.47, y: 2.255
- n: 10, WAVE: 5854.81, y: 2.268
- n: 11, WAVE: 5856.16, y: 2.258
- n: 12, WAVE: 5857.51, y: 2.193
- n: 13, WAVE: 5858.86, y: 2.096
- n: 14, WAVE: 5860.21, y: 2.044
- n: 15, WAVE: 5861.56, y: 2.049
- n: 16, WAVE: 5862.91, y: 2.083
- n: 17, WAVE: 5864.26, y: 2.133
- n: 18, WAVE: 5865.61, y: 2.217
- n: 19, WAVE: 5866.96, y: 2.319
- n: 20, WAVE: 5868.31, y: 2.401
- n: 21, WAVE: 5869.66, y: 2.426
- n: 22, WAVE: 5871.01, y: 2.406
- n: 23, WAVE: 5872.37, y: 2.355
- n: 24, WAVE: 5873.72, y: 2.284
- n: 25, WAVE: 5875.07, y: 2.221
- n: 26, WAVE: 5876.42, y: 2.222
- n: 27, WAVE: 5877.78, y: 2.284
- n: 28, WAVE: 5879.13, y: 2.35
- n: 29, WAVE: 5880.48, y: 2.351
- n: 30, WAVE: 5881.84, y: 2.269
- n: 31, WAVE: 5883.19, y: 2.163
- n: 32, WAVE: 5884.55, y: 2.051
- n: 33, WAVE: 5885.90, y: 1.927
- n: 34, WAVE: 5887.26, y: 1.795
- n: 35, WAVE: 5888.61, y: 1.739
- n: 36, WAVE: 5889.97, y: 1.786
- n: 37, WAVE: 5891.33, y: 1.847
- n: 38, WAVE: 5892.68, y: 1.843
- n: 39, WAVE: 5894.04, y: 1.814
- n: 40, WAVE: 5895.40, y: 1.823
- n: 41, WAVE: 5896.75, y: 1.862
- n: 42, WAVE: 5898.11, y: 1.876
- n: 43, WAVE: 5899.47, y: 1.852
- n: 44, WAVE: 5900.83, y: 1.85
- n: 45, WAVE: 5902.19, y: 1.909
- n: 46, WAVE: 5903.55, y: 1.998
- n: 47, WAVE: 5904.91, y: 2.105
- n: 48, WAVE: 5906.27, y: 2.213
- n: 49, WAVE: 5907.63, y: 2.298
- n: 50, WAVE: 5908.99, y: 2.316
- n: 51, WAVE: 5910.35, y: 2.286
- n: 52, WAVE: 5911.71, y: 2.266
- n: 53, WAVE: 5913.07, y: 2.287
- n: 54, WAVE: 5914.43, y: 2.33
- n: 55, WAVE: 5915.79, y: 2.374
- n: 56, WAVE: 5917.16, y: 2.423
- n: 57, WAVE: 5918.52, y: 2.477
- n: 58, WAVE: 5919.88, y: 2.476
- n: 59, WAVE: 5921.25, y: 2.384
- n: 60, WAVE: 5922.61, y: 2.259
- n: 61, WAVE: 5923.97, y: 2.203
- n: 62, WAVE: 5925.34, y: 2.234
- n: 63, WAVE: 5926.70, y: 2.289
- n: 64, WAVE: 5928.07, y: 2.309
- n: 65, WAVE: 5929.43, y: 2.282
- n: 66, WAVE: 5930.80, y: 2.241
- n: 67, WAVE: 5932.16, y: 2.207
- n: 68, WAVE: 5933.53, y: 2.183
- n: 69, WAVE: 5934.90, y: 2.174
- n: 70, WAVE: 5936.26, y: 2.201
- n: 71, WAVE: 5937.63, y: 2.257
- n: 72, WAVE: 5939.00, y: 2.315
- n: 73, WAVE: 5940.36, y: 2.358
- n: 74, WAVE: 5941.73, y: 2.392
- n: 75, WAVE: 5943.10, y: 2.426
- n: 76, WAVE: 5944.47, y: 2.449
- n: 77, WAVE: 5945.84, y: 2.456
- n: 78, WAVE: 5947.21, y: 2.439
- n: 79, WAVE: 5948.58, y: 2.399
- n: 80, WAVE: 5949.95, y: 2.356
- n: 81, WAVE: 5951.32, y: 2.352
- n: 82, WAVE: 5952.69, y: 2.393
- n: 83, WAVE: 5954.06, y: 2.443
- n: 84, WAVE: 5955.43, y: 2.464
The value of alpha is 2.9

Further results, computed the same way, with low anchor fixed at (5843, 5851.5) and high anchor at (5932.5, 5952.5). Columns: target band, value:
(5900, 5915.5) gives 1.1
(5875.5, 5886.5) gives 0.7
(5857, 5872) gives 0.8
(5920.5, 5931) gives 0.3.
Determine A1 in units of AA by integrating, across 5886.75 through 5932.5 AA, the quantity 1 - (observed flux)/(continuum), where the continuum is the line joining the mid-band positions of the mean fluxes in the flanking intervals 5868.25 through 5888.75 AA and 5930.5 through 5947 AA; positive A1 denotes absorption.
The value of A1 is 2.8 AA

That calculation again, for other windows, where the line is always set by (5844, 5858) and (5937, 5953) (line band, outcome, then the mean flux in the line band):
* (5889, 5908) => 3.40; 1.92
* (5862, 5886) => 0.74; 2.25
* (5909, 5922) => -0.03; 2.36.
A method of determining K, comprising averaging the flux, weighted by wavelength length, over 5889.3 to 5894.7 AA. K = 1.82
